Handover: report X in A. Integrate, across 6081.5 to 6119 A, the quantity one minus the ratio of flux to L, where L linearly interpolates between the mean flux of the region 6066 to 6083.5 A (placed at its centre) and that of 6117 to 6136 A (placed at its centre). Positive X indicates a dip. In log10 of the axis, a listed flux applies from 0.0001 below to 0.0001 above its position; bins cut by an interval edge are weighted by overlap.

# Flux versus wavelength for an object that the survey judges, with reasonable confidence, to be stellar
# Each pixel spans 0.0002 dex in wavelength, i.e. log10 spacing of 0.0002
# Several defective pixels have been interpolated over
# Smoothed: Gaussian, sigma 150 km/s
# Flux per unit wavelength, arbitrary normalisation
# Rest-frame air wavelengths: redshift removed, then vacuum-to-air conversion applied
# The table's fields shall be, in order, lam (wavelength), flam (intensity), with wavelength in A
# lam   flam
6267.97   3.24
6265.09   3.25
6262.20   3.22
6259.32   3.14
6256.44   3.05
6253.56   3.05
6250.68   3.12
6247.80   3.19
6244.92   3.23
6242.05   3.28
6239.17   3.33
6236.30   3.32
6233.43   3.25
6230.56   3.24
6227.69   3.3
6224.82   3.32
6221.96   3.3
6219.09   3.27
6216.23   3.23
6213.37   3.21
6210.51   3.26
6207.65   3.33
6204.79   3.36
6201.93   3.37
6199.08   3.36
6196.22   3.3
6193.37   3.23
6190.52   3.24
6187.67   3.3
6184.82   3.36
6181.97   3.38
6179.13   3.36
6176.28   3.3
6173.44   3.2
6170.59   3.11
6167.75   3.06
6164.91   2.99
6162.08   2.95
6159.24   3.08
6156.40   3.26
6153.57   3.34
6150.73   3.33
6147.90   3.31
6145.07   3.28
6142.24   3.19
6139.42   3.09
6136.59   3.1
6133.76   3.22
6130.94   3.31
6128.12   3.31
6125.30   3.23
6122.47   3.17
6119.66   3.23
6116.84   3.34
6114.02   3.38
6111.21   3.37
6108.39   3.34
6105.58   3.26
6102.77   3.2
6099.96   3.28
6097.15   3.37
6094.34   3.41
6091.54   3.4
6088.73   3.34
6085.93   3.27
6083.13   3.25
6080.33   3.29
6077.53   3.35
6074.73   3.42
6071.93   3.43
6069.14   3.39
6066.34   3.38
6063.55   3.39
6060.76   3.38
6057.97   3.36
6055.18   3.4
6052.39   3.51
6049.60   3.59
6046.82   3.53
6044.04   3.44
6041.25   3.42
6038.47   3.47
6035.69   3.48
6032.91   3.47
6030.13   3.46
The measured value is -0.2 A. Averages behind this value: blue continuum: 3.36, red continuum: 3.25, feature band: 3.32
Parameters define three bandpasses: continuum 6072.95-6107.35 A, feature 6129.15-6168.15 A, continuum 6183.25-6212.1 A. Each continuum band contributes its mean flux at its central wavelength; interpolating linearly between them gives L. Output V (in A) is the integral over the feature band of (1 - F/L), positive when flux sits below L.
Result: 1.6 A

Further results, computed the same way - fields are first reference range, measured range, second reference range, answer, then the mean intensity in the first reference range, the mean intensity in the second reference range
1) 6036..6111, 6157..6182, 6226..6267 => 1.04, 3.38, 3.21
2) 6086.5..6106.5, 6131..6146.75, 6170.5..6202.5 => 0.58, 3.32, 3.3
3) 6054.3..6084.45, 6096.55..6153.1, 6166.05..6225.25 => 1.05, 3.37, 3.28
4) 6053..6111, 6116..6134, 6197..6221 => 0.39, 3.35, 3.3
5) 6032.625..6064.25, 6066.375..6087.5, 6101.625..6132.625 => 0.25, 3.45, 3.29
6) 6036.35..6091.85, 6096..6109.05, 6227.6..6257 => 0.29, 3.4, 3.21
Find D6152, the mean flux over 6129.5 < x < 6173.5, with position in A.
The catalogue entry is 3.18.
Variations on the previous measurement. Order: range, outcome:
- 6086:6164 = 3.26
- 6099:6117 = 3.31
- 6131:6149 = 3.21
